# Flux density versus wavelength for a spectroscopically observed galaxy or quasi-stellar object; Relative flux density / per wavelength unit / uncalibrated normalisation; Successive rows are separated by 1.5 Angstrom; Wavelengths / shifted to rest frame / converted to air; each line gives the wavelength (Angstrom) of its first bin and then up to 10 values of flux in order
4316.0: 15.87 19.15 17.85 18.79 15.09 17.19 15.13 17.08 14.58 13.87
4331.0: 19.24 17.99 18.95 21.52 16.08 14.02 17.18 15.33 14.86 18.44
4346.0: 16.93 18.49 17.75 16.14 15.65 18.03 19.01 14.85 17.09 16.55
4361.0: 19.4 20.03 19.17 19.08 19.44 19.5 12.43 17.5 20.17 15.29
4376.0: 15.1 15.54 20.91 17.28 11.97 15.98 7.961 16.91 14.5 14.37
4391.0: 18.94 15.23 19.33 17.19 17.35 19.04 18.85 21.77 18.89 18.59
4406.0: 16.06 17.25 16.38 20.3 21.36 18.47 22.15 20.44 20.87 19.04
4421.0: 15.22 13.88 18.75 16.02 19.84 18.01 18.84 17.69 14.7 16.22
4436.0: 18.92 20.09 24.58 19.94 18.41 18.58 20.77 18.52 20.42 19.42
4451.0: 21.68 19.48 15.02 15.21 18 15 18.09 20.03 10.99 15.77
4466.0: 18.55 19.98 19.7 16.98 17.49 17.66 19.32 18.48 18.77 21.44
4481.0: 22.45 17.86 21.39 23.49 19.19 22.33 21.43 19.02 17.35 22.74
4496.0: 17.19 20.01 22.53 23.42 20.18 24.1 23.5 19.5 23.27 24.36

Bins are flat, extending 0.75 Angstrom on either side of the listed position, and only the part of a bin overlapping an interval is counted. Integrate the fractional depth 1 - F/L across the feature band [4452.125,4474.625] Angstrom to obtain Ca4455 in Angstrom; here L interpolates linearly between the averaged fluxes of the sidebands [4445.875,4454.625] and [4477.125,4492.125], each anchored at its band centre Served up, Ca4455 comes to 2.9 Angstrom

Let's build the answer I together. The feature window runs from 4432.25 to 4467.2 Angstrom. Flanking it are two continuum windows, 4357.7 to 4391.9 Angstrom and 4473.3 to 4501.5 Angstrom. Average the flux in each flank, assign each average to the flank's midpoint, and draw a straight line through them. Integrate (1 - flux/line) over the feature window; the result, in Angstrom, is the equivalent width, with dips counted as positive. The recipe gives 1.7 Angstrom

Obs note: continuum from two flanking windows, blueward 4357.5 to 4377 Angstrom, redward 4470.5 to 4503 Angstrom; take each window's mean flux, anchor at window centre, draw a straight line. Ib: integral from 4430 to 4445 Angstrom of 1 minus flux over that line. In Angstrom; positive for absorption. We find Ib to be 0.2 Angstrom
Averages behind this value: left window 17.7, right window 20.1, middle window 18.9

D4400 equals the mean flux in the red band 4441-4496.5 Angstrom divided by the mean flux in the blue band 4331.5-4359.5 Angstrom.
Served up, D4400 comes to 1.10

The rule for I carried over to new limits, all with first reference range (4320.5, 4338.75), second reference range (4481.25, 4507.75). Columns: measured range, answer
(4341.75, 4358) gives 0.4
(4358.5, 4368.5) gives -0.7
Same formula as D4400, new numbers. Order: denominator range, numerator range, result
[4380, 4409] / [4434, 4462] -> 1.13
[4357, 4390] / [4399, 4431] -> 1.12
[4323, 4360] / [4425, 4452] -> 1.13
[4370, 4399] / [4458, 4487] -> 1.15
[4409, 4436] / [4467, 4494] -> 1.08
